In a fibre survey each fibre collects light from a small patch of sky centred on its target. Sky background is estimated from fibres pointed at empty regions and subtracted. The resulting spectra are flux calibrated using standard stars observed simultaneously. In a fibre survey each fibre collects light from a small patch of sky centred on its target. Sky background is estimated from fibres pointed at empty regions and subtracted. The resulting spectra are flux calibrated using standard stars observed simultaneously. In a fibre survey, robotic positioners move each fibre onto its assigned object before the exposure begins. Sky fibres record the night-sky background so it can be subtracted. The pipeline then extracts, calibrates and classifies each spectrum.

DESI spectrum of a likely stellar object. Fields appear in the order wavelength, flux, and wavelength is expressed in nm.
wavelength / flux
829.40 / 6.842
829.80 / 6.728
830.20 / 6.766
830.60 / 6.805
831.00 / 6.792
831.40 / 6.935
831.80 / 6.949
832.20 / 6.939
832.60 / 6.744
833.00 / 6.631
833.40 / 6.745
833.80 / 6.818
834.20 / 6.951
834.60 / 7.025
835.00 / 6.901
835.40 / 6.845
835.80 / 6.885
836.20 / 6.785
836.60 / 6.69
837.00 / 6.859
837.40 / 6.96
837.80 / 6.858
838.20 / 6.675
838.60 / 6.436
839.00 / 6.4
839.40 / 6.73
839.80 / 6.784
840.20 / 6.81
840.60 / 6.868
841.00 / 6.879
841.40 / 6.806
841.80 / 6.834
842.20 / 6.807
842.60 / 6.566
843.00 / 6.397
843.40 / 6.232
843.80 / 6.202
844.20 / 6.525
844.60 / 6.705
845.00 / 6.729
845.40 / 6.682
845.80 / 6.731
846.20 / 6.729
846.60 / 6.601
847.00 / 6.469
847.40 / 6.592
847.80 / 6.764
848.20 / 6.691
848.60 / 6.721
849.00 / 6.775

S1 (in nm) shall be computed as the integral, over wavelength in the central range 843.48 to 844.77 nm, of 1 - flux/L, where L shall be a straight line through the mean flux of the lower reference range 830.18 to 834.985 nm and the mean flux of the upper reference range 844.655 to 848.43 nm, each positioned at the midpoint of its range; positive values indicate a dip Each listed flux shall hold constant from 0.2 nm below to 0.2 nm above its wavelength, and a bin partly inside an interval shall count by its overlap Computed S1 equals 0.05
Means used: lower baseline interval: 6.85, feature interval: 6.45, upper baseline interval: 6.67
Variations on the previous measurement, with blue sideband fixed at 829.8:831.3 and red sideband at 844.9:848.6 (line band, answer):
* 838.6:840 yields 0.024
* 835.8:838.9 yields -0.005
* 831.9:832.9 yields -0.008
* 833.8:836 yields -0.051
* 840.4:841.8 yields -0.029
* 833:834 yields 0.002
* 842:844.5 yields 0.085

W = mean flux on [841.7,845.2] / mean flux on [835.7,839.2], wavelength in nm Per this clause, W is 0.97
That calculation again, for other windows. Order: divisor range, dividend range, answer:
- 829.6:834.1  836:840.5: 0.99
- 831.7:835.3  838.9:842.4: 0.99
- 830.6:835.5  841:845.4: 0.96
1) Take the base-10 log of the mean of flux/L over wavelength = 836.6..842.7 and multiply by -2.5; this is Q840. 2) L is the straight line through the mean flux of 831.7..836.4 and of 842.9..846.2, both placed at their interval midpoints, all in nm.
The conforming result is -0.01 mag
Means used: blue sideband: 6.85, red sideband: 6.54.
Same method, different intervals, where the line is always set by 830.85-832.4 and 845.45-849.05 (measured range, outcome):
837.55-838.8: 0.023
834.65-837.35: -0.001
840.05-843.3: 0.004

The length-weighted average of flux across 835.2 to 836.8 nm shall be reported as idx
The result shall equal 6.8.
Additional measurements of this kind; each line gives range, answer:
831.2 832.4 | 6.94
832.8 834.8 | 6.83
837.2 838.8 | 6.73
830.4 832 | 6.87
